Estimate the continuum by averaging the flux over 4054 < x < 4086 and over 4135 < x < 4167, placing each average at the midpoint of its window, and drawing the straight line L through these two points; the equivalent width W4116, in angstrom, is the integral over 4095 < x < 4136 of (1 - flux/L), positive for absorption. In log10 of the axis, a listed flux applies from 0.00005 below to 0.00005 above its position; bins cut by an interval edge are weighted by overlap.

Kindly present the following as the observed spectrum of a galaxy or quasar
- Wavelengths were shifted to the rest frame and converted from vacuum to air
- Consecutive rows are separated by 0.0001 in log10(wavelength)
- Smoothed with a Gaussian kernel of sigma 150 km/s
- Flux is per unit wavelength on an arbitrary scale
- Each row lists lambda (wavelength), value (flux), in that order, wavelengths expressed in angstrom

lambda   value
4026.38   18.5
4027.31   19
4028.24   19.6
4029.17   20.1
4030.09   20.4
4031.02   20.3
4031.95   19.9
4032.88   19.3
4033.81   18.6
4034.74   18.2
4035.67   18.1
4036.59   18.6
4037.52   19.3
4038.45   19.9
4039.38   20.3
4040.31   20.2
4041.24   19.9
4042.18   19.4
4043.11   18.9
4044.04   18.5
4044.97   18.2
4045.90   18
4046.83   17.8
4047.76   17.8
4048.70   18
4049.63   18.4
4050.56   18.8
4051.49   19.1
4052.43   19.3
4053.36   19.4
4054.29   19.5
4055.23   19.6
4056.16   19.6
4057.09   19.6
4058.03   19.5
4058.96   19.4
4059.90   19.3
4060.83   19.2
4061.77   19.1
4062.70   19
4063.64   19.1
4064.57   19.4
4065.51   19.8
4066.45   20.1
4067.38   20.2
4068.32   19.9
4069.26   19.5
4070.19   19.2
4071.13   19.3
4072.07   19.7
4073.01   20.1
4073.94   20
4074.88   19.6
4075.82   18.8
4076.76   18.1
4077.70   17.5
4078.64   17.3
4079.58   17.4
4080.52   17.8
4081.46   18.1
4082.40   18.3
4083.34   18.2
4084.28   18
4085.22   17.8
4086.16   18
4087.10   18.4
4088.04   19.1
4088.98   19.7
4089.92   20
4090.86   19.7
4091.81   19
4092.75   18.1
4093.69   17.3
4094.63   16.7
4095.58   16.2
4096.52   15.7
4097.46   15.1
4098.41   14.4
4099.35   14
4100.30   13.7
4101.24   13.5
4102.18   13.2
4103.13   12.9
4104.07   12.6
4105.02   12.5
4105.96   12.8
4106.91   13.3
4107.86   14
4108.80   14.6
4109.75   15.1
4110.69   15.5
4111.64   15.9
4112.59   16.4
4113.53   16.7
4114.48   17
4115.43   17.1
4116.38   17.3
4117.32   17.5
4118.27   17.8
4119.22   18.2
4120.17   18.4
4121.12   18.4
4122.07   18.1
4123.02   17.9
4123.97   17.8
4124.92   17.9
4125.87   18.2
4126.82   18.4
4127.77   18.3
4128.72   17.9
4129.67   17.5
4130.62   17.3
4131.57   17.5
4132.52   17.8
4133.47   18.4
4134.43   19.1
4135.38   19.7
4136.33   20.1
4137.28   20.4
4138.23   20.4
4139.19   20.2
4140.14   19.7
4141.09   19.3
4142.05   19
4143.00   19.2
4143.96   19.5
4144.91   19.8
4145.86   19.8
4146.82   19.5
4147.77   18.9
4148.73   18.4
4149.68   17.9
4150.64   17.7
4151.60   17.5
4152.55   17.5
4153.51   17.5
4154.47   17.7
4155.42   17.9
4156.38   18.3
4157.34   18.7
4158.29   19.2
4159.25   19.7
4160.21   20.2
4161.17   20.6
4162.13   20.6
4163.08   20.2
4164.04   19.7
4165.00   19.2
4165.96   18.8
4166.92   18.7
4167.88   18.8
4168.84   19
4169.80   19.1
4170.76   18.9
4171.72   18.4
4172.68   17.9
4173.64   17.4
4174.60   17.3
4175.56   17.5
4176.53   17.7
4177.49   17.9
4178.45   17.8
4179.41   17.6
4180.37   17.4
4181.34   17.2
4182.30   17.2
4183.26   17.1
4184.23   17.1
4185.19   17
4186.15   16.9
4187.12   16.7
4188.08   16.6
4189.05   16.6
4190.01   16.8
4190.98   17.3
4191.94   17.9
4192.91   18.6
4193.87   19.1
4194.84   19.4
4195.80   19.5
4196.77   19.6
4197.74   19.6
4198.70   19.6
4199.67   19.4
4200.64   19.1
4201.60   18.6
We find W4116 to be 5.94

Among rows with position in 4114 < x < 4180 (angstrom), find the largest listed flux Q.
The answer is 20.6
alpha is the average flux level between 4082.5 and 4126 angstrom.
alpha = 16.5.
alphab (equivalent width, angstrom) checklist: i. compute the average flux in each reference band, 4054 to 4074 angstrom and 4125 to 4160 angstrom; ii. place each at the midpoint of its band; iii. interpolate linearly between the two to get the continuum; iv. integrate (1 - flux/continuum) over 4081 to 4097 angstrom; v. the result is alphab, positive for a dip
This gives 0.96 angstrom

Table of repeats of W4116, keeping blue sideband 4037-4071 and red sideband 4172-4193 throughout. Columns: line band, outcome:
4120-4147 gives -1.1 angstrom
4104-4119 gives 2.3 angstrom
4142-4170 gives -2.0 angstrom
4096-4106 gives 2.6 angstrom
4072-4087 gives 0.4 angstrom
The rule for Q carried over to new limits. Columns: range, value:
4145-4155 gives 19.8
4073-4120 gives 20.1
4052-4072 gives 20.2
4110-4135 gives 19.1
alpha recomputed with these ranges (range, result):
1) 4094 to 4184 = 17.6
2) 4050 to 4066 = 19.3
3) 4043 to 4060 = 18.9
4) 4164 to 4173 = 18.8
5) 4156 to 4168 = 19.5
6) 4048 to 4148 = 18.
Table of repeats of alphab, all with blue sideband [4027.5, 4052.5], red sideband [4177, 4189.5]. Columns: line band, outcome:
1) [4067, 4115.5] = 3.78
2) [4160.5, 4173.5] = -1.35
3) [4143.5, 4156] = -0.58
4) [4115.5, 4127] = 0.02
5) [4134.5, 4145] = -1.18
